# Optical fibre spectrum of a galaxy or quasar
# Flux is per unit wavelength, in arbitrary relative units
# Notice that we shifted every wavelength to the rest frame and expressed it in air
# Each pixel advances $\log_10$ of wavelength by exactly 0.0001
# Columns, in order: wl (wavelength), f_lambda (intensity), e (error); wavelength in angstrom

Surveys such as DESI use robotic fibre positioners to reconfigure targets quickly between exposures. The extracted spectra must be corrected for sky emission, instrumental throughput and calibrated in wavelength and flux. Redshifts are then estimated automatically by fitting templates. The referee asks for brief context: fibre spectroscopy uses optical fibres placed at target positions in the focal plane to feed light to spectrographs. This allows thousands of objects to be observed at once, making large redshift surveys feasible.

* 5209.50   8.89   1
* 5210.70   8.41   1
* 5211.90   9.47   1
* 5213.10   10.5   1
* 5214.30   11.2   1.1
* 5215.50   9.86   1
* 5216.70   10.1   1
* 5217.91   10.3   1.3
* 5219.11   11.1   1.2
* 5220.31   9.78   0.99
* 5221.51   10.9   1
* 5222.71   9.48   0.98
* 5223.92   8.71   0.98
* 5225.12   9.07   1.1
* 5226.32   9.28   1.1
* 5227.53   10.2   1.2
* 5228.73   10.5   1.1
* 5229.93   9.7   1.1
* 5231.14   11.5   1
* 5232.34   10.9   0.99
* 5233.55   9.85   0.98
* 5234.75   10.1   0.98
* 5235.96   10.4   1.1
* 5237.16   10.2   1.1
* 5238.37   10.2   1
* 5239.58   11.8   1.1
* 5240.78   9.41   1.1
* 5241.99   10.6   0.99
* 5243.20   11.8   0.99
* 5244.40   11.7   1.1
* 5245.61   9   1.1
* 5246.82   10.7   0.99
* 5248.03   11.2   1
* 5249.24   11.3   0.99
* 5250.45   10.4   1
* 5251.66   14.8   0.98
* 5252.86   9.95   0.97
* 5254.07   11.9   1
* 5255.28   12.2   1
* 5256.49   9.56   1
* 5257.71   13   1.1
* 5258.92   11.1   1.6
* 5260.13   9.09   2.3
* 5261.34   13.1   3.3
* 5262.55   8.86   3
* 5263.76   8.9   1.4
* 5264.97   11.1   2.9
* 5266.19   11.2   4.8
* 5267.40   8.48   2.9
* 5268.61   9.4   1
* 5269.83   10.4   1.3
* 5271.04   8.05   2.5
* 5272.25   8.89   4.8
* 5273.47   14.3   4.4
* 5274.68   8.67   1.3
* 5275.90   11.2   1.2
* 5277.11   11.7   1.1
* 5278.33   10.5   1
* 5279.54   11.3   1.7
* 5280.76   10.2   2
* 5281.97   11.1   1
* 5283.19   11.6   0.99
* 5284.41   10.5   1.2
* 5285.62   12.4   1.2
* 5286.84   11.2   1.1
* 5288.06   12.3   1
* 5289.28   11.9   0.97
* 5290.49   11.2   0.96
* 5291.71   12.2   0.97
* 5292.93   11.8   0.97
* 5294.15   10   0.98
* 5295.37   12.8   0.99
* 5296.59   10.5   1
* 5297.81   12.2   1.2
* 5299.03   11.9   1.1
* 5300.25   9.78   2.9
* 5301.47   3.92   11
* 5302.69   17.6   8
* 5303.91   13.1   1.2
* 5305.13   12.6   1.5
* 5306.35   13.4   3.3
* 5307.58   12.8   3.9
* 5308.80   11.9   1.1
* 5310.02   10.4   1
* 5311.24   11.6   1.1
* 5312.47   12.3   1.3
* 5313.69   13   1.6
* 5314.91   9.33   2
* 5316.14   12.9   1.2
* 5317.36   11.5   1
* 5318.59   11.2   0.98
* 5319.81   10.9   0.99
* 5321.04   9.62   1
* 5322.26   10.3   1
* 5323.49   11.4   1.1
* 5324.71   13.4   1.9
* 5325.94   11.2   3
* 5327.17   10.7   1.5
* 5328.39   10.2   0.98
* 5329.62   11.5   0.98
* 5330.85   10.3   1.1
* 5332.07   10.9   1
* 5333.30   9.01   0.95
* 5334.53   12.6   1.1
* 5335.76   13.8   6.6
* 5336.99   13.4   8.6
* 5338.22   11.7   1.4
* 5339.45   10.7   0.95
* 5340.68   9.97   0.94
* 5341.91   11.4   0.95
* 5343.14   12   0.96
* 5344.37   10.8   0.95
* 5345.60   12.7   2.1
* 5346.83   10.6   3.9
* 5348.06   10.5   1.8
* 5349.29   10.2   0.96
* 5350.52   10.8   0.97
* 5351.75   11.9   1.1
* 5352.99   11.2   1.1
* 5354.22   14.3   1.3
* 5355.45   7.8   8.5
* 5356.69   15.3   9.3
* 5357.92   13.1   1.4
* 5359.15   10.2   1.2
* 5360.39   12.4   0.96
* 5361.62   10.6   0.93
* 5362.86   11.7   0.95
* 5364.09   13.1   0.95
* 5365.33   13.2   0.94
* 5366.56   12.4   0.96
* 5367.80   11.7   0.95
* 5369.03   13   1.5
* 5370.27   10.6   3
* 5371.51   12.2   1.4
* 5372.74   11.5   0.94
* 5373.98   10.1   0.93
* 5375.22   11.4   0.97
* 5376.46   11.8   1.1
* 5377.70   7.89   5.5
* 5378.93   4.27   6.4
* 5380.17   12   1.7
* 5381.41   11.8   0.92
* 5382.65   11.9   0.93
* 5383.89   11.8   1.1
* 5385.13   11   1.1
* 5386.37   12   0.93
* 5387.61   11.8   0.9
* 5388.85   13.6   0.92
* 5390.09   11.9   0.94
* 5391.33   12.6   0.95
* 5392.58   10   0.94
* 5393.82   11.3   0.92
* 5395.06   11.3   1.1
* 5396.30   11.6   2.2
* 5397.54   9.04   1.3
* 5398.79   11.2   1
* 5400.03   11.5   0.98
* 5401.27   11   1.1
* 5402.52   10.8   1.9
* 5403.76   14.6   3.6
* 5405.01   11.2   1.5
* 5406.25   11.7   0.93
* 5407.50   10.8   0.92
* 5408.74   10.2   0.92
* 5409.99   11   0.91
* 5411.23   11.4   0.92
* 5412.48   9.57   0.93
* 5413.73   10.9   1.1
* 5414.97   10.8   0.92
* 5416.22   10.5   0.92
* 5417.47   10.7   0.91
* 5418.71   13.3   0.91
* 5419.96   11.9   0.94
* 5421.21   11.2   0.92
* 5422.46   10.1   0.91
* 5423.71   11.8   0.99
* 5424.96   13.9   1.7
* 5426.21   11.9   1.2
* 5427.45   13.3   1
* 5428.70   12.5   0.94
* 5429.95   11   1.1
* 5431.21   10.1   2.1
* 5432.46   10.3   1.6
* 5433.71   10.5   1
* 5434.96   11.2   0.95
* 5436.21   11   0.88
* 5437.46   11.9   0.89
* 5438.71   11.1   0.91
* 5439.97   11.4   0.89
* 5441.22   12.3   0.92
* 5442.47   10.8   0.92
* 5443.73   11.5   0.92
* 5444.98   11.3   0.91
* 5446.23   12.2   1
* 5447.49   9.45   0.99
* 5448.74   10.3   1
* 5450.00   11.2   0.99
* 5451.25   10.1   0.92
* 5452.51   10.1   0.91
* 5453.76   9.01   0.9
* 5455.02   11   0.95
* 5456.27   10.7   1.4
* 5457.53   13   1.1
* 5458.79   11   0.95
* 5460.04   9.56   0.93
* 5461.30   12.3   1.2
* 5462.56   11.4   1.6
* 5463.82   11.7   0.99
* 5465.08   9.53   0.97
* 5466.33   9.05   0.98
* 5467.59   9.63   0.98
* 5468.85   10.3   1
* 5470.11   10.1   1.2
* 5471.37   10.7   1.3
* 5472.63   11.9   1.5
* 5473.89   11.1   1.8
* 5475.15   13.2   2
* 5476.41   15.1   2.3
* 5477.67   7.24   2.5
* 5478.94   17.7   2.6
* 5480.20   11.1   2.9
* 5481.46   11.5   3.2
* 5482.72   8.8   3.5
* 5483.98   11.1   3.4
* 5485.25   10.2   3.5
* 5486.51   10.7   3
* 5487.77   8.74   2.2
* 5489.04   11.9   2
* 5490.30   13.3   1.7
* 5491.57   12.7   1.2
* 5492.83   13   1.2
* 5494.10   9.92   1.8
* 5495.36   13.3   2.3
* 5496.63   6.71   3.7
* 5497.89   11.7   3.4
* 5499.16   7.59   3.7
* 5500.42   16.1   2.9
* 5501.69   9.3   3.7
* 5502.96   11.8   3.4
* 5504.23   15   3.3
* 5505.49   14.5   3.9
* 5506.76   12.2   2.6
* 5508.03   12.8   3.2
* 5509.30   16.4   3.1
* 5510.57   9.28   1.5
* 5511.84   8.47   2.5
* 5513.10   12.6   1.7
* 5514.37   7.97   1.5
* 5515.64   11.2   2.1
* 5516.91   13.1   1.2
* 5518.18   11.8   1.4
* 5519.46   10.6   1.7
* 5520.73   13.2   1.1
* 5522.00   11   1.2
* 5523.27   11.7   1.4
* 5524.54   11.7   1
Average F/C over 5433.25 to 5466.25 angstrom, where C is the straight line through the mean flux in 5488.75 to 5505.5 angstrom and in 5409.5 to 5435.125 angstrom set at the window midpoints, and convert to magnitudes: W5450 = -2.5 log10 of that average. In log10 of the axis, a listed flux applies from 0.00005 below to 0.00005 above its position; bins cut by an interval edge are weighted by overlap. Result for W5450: 0.05 mag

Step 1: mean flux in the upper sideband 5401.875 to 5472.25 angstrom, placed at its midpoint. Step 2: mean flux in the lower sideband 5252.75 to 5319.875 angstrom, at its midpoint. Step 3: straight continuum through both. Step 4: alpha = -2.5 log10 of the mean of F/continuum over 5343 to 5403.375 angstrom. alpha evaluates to -0.025 mag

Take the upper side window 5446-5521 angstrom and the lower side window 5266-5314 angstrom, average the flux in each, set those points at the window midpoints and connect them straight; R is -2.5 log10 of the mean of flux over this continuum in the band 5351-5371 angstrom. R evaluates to -0.07 mag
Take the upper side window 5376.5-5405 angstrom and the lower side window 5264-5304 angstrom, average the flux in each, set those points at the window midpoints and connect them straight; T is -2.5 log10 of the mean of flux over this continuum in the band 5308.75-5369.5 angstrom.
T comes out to -0.04 mag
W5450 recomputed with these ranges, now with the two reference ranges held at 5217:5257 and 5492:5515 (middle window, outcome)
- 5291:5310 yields -0.088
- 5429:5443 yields 0.025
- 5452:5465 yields 0.049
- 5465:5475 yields 0.099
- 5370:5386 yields 0.046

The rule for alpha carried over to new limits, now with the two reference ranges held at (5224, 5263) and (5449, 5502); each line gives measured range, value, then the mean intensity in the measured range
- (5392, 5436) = -0.029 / 11.3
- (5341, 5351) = -0.023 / 11.1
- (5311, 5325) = -0.057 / 11.4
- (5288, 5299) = -0.082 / 11.6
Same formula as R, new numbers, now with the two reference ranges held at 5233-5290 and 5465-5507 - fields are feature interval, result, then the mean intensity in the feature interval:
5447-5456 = 0.111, 10.2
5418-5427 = -0.076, 12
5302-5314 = -0.173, 12.8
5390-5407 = -0.022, 11.4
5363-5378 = -0.054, 11.7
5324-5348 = -0.038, 11.4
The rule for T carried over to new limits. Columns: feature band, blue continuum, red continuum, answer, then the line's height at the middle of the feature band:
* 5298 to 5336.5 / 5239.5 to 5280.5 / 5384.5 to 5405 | -0.04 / 11.1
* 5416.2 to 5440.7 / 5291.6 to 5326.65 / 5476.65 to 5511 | 0.01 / 11.7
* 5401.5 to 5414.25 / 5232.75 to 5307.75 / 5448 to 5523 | 0.00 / 11.2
